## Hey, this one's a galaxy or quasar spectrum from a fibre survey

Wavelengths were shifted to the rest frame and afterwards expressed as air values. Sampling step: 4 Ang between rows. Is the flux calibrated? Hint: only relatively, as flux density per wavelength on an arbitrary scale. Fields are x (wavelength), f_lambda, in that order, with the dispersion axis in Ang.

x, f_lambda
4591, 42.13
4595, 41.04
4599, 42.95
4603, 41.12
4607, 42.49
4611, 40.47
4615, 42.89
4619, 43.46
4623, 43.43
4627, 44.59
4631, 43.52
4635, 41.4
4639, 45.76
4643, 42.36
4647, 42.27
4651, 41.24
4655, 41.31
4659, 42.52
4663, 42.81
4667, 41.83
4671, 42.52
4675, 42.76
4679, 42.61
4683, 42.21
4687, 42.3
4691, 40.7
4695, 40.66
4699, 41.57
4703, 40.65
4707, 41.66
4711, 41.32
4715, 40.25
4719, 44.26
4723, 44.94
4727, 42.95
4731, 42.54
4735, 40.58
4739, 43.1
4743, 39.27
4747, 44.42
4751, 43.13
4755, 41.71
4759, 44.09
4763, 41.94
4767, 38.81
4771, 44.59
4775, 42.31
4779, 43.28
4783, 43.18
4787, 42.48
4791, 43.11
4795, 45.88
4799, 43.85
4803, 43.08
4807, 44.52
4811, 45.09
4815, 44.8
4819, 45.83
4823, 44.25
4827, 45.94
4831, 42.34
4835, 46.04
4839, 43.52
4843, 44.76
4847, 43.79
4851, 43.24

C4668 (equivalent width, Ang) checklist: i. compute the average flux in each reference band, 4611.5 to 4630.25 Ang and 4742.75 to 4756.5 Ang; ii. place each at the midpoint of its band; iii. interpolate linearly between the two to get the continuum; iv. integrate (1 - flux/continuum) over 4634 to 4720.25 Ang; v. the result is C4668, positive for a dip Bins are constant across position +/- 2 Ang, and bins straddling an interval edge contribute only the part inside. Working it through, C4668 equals 1.9 Ang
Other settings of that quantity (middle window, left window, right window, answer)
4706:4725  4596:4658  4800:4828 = 0.46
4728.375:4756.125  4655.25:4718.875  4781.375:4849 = 0.48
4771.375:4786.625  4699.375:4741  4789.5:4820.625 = 0.26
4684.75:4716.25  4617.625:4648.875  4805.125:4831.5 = 1.95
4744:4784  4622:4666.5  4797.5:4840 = 1.20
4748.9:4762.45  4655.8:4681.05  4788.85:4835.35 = 0.25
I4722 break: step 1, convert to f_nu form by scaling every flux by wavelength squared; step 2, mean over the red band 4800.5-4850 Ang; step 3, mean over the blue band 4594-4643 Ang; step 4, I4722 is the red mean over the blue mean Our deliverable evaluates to 1.1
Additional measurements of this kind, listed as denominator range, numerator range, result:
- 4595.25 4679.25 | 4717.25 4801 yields 1.06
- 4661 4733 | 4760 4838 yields 1.08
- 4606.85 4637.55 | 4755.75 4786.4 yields 1.06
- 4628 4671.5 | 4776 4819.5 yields 1.10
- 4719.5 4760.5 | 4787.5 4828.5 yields 1.07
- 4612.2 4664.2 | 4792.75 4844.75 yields 1.12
